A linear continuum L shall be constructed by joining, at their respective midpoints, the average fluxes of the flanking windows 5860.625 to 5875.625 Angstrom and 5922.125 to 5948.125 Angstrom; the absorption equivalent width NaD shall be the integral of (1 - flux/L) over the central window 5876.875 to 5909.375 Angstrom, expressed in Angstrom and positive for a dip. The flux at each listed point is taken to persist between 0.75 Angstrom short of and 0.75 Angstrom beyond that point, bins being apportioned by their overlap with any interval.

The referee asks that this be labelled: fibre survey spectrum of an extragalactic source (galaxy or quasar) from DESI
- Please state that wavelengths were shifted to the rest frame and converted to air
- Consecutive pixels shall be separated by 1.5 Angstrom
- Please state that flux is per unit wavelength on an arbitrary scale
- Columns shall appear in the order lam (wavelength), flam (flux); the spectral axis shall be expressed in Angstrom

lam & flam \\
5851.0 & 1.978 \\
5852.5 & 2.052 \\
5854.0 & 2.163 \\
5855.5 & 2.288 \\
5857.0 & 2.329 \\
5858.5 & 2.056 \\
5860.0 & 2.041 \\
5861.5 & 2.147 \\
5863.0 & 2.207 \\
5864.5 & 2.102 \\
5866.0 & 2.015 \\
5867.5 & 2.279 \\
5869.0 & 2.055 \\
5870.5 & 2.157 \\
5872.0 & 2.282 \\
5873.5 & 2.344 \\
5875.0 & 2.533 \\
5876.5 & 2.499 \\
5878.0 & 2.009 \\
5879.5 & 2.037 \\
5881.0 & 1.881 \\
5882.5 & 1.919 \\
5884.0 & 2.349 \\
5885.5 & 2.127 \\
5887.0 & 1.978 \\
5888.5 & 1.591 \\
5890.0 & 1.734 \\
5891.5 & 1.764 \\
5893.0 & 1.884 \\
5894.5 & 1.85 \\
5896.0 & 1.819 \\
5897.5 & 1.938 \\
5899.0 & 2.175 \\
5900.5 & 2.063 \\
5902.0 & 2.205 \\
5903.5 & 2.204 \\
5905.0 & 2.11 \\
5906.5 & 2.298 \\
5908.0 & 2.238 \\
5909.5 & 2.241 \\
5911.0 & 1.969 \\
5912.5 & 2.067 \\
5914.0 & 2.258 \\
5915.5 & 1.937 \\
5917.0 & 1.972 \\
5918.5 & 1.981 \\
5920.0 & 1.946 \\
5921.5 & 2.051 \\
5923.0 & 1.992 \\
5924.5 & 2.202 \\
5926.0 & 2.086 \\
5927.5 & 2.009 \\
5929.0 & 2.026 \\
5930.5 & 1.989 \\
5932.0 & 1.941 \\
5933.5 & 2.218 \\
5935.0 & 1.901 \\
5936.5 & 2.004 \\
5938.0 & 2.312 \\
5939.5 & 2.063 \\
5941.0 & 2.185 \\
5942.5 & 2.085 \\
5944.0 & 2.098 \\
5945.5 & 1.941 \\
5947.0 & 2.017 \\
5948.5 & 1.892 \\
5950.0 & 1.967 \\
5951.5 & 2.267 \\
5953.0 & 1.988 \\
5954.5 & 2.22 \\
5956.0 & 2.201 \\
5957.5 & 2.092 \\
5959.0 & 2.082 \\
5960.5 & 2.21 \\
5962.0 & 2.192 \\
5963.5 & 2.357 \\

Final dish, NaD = 2.0 Angstrom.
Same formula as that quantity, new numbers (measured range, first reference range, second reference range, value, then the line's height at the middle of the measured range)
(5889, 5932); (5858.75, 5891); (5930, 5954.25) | 1.0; 2.08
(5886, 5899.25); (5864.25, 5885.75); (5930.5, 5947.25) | 1.8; 2.15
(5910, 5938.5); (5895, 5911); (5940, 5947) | 0.7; 2.09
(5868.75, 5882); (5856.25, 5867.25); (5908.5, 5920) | -0.5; 2.11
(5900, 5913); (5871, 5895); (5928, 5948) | -0.7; 2.05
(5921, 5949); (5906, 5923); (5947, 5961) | 0.4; 2.09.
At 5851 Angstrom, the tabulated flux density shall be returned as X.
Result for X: 1.978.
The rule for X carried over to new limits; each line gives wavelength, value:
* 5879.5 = 2.037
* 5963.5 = 2.357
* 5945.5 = 1.941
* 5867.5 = 2.279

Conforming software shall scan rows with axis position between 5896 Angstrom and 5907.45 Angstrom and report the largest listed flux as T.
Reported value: 2.298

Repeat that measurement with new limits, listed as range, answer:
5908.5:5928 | 2.258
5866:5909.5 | 2.533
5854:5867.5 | 2.329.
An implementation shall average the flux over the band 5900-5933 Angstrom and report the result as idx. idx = 2.08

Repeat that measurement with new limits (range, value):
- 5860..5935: 2.07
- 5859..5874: 2.16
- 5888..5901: 1.87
